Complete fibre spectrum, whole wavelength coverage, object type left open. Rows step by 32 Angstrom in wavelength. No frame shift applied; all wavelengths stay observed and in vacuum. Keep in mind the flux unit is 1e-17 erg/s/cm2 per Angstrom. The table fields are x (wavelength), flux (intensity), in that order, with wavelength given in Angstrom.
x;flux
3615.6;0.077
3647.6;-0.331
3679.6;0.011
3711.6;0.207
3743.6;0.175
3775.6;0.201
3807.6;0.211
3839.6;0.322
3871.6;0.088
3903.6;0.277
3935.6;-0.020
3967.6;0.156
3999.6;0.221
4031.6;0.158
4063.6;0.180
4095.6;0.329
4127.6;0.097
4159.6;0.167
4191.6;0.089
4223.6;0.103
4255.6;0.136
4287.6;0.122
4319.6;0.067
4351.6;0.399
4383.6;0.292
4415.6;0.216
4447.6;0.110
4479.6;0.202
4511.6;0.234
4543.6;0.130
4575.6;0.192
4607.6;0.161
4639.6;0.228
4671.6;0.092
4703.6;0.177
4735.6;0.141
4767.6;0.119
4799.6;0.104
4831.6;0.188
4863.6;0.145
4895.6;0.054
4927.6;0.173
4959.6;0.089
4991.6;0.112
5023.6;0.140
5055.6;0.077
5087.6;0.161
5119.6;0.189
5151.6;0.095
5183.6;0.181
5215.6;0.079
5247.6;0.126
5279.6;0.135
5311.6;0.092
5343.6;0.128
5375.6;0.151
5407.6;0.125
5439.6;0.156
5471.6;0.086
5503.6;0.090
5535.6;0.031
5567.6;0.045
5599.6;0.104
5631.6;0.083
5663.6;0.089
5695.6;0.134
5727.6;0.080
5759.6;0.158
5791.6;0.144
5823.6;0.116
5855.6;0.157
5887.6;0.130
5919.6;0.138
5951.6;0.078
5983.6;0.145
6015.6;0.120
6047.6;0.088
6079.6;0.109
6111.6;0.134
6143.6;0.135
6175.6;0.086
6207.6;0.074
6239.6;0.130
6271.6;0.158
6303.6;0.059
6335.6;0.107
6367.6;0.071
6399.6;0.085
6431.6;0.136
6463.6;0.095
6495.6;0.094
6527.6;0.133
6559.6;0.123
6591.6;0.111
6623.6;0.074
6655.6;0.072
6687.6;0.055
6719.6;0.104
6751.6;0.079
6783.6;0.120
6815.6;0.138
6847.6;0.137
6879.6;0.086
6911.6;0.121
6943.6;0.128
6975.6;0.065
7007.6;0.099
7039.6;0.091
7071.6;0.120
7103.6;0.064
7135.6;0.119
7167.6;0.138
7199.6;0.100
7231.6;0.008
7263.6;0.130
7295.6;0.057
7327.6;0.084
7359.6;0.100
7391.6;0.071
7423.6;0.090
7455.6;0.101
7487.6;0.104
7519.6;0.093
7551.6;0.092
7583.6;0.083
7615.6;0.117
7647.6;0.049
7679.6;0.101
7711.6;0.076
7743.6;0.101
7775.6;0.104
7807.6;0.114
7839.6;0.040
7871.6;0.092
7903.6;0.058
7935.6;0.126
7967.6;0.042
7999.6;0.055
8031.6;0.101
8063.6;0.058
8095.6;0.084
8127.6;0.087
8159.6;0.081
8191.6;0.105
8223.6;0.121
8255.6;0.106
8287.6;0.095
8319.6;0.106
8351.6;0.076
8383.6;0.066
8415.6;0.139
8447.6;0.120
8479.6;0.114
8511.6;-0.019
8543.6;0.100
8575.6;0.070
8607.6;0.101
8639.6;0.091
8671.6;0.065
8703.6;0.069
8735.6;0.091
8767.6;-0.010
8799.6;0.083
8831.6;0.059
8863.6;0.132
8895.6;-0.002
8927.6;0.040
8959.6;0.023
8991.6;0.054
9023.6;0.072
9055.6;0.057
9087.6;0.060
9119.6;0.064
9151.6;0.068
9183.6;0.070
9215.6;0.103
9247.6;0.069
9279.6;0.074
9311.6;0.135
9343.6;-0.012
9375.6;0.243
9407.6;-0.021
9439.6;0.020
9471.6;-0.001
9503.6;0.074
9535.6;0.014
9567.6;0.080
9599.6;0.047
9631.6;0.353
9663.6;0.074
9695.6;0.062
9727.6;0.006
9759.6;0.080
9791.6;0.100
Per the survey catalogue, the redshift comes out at 1.58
